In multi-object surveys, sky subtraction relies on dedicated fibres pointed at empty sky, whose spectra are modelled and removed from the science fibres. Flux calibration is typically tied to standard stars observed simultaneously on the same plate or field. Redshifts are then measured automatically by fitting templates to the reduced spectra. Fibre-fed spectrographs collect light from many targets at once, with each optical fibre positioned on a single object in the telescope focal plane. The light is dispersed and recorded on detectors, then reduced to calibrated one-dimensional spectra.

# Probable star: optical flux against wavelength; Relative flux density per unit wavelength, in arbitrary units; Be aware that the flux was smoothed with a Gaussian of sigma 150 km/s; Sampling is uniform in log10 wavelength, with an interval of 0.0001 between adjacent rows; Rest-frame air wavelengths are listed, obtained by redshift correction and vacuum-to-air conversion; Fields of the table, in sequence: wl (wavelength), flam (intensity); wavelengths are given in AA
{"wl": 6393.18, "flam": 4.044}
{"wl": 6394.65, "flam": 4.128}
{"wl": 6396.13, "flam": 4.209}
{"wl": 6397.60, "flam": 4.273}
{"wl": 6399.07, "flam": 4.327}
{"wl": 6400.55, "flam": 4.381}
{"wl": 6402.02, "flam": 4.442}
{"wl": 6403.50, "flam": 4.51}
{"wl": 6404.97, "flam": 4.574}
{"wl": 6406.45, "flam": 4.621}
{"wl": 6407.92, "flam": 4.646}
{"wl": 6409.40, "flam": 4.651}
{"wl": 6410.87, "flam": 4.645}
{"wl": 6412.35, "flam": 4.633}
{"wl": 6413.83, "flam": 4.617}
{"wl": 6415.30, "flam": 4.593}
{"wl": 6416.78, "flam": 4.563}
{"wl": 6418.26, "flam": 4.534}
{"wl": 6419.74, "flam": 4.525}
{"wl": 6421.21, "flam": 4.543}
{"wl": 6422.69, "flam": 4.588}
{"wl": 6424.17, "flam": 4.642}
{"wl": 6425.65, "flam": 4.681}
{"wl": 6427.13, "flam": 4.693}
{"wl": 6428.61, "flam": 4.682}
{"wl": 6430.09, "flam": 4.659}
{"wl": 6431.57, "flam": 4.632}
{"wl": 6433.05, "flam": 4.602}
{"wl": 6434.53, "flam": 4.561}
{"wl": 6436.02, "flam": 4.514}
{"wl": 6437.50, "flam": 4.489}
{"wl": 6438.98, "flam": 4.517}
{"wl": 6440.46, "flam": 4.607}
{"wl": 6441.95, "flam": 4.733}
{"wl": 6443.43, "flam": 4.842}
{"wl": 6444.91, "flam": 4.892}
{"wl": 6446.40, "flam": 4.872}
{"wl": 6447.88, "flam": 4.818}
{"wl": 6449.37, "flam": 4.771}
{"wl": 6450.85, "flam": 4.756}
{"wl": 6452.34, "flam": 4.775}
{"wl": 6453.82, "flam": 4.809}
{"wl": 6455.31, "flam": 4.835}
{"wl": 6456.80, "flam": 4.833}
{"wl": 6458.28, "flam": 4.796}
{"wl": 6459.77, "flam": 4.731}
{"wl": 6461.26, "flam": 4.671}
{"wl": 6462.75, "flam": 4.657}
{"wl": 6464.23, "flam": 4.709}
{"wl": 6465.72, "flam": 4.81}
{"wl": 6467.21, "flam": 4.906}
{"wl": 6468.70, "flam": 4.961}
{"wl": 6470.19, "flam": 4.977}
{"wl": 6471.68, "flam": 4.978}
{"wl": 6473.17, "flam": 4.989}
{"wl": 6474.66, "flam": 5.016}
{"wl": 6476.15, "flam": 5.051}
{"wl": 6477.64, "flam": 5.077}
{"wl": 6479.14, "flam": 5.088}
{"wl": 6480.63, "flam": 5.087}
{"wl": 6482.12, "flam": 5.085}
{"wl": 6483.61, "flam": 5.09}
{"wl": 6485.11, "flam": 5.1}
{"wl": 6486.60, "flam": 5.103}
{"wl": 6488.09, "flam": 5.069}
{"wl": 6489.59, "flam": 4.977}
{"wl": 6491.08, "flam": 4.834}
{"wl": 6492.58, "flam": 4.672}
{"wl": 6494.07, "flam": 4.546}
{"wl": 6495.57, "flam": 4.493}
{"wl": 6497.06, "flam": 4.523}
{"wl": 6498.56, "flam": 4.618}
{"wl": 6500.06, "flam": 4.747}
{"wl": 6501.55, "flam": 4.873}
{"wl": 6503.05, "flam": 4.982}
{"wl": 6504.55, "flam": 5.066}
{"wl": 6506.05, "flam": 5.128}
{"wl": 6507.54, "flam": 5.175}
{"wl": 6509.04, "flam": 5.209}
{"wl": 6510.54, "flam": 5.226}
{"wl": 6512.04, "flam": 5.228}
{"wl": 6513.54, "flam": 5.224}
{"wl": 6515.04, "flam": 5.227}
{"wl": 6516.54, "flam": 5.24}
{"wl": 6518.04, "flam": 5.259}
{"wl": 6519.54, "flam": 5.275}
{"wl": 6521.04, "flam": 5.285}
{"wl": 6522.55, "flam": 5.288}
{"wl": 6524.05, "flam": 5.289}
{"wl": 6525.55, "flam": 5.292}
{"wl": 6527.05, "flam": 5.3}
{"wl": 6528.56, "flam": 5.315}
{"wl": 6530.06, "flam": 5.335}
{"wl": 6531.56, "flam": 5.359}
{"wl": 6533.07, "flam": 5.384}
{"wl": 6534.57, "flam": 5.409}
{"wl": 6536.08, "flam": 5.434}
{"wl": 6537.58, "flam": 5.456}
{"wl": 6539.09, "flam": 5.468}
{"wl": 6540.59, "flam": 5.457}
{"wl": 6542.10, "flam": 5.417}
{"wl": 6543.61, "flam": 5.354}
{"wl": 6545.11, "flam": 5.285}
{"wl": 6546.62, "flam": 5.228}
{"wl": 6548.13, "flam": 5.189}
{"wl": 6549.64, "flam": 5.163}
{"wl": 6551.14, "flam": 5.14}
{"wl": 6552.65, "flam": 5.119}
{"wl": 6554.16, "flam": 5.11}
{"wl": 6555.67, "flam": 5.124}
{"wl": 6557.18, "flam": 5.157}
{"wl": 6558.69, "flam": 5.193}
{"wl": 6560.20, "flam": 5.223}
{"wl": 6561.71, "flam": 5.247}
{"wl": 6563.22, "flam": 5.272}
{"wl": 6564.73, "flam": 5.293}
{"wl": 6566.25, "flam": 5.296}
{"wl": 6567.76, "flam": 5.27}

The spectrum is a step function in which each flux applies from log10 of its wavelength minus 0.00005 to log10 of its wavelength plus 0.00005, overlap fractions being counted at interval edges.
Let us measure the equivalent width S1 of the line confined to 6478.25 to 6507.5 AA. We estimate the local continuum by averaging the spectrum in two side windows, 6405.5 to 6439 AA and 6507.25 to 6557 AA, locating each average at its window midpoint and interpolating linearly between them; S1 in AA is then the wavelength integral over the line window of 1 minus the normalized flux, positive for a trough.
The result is 0.8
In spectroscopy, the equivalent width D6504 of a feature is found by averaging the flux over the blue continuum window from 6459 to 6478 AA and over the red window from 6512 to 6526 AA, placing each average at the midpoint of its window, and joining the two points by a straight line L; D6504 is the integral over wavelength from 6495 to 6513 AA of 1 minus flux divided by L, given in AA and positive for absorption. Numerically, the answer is 0.7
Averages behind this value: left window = 4.88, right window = 5.26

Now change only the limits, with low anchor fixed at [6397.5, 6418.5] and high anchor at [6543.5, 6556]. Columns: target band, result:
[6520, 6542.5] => -1.2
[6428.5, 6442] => 0.2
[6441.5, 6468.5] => -0.2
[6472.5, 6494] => -0.5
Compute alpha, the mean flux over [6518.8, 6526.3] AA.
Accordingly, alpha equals 5.29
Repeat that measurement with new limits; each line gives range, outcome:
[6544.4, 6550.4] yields 5.22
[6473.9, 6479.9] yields 5.06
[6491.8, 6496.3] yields 4.57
